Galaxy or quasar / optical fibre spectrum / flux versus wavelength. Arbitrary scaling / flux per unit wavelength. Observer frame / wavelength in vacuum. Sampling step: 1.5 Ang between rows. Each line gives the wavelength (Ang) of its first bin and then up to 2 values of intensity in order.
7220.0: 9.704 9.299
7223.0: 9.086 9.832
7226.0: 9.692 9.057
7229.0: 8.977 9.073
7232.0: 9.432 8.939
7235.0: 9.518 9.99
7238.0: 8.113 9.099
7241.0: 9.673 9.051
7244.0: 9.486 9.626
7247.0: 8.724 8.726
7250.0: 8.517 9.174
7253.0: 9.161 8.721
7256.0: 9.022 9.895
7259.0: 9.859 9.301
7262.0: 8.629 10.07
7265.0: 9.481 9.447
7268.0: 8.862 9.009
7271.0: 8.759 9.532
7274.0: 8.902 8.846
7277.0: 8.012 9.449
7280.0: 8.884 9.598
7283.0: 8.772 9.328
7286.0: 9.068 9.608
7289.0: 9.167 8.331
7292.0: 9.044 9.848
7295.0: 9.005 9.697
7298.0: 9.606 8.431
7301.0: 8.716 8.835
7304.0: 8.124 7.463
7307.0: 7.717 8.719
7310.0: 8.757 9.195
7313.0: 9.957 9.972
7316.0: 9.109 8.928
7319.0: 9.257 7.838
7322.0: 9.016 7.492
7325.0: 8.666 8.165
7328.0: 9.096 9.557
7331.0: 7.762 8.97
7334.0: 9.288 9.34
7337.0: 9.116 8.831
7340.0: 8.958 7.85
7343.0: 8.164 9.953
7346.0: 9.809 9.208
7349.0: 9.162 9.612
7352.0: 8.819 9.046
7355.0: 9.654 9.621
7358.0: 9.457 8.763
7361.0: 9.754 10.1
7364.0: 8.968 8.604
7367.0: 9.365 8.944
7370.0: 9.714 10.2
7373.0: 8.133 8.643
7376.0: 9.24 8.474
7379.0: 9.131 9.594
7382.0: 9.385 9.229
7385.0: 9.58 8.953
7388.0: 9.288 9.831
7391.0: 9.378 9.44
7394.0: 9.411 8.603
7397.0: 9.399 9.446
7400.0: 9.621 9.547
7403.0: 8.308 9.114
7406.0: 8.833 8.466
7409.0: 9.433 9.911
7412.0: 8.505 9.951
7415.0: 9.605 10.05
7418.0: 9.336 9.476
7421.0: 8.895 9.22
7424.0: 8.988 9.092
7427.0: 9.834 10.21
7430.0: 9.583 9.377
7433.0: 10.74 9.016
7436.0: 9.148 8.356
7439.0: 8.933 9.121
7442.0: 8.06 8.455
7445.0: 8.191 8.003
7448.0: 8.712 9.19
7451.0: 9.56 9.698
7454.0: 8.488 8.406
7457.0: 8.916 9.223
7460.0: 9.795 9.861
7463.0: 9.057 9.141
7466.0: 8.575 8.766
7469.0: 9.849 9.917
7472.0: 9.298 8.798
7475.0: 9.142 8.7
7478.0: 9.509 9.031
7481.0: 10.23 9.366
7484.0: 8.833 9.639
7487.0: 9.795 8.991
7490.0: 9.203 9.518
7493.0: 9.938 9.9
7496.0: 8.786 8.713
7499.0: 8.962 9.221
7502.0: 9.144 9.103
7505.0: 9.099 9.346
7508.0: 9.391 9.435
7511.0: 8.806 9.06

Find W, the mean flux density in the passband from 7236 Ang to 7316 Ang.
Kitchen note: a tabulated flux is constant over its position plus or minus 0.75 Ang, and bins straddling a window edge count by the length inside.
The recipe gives 9.07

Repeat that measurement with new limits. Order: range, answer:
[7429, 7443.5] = 9.13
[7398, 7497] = 9.22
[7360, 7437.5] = 9.3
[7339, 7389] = 9.19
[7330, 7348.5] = 8.95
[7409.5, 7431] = 9.47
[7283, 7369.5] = 9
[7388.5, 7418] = 9.31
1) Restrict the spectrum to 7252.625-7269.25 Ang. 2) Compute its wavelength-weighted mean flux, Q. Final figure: 9.31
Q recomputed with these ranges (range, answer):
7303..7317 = 8.78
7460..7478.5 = 9.24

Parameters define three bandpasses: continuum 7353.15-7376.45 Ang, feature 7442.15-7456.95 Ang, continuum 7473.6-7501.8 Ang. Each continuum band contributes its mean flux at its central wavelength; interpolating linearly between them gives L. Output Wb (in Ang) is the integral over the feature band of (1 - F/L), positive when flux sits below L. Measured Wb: 0.9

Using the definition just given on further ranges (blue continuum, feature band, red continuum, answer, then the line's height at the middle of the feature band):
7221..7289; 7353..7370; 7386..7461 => -0.25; 9.18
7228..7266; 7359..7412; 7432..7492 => -0.32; 9.16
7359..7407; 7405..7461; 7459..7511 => 0.56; 9.25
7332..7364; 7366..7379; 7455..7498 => 0.20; 9.22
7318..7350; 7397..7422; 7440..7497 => -0.75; 9.01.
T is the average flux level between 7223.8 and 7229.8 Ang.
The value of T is 9.38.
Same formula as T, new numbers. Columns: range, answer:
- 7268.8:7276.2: 9.01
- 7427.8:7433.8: 9.97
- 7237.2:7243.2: 8.99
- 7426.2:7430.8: 9.86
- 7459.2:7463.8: 9.56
